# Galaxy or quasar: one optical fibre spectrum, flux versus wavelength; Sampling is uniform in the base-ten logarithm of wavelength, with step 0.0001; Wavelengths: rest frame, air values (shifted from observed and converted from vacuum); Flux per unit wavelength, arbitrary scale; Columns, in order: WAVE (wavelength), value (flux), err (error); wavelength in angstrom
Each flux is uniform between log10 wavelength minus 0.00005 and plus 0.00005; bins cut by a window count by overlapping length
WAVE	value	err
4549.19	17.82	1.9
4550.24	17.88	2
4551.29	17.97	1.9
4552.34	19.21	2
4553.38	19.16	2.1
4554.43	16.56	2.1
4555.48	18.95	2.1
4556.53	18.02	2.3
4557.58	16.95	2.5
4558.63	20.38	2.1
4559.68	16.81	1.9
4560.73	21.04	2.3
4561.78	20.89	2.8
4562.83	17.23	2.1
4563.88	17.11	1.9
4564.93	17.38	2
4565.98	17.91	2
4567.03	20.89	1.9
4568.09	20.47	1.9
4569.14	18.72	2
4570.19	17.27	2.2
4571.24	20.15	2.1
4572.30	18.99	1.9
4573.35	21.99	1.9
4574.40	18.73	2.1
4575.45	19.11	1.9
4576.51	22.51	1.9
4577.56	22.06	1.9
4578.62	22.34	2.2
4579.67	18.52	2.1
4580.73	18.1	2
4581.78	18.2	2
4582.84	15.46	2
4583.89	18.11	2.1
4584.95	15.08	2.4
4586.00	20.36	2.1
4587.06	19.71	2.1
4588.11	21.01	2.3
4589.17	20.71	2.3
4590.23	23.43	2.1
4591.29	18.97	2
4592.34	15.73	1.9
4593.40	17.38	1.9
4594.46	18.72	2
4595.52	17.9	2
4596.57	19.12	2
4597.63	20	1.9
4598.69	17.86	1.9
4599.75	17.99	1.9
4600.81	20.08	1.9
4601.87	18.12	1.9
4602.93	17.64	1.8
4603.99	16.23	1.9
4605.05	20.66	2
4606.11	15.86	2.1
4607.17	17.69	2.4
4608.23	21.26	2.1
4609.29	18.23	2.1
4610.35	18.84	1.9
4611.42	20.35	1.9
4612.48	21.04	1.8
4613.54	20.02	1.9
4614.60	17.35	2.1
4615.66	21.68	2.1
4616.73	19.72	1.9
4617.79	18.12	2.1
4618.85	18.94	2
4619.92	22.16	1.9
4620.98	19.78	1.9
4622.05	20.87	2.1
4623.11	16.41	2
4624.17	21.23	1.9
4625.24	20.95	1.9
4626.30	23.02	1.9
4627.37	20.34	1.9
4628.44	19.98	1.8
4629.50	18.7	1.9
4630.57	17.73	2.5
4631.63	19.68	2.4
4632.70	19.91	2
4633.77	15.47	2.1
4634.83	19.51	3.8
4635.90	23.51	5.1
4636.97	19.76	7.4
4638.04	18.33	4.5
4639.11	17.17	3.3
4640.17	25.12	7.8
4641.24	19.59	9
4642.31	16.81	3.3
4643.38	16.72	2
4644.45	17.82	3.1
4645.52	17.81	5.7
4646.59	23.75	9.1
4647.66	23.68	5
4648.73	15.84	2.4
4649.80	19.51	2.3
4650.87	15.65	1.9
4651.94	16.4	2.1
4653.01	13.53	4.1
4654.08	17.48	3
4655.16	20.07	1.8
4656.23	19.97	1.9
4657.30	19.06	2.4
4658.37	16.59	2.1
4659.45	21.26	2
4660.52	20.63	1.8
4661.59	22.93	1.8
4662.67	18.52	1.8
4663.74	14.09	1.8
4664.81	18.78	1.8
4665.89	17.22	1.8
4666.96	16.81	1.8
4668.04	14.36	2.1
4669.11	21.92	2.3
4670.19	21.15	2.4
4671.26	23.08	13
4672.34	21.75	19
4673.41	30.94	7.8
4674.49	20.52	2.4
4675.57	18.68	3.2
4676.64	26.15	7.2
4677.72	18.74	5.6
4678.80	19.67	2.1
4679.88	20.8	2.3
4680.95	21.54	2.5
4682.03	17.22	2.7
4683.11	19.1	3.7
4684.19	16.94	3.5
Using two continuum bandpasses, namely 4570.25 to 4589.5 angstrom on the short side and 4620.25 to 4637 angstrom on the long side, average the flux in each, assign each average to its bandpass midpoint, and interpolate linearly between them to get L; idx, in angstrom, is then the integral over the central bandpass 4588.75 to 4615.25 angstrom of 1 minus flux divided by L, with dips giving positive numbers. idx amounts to 1.0 angstrom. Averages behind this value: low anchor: 19.4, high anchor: 19.8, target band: 18.9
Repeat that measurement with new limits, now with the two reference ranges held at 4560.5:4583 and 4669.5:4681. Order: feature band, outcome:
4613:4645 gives 2.0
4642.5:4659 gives 2.5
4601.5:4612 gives 0.9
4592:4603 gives 1.0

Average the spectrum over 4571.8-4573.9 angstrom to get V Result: 20.5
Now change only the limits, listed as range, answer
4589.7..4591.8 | 21.2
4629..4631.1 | 18.2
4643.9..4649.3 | 19.8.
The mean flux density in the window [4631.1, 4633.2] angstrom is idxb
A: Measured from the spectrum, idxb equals 19.8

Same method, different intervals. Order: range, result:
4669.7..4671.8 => 22.2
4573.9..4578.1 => 20.6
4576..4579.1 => 22.3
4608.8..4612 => 19.2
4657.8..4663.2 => 20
